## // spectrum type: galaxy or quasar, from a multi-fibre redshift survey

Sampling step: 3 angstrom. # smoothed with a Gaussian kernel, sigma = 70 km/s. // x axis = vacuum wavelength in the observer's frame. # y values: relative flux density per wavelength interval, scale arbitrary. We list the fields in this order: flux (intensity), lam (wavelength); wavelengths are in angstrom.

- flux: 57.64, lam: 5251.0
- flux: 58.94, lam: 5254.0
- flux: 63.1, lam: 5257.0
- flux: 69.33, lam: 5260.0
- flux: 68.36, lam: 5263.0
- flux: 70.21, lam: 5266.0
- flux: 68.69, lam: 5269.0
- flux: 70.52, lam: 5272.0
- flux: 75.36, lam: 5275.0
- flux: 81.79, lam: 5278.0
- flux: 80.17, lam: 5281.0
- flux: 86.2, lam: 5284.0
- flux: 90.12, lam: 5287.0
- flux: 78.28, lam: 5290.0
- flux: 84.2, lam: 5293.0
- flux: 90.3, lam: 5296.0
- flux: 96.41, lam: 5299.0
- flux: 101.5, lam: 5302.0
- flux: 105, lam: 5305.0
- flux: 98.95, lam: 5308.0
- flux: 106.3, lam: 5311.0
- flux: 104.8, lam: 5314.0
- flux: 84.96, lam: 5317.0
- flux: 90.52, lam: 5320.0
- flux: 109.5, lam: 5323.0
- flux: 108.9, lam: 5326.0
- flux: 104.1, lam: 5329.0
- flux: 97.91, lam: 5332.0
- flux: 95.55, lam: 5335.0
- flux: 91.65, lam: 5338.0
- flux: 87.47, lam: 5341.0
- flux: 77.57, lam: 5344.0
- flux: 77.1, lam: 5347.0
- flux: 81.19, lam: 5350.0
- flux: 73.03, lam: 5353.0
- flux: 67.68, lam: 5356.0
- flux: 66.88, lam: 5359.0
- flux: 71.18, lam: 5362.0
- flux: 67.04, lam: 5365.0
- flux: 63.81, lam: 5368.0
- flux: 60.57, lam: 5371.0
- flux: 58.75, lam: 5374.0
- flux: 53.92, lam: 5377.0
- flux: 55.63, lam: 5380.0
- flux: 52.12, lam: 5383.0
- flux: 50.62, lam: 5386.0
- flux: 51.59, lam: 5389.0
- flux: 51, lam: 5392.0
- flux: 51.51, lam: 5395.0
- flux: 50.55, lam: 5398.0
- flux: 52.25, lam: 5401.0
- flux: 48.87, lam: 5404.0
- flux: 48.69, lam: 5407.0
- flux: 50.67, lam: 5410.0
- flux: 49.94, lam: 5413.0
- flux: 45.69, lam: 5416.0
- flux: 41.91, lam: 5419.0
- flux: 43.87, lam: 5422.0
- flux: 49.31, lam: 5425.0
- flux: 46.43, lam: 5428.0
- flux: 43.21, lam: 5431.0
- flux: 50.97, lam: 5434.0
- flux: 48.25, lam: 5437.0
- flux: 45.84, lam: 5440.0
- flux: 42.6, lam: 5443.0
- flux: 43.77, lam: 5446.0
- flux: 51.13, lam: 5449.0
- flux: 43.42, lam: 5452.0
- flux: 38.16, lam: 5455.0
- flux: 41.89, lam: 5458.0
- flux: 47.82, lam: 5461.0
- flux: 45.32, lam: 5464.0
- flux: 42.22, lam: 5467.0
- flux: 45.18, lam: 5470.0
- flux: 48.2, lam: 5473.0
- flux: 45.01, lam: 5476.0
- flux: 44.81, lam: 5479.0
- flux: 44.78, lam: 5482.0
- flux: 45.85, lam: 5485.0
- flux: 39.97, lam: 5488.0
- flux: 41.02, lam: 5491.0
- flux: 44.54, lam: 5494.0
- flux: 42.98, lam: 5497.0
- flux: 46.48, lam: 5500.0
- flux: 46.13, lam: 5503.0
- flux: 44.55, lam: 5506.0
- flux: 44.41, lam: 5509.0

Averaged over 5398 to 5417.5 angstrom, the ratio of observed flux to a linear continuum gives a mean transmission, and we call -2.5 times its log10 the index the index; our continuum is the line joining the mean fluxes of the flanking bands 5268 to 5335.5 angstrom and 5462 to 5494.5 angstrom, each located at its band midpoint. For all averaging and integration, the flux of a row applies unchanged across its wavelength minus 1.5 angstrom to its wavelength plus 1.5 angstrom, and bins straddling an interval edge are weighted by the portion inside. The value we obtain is 0.27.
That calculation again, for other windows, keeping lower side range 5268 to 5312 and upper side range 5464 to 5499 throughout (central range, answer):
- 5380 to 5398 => 0.25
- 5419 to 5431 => 0.24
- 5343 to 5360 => 0.00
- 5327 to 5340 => -0.24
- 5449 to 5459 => 0.18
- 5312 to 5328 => -0.23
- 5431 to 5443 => 0.16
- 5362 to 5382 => 0.14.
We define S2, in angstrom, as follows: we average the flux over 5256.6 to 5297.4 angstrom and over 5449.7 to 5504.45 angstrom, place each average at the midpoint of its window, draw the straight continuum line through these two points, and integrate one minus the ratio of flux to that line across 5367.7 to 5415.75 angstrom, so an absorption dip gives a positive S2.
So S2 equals 4.66 angstrom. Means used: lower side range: 77.2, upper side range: 44.2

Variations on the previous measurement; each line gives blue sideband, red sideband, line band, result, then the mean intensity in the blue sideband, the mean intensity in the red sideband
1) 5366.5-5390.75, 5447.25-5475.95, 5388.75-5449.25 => 3.1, 55.8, 44.8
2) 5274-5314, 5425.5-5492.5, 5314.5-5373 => -4.1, 91.1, 44.9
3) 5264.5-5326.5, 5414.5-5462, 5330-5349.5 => -3.1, 89.3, 45.2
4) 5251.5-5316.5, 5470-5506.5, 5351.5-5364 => -0.1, 82.9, 44.6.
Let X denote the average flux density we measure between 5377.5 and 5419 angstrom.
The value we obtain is 50.5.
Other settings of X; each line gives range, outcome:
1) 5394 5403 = 51.3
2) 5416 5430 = 45.3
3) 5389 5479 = 46.7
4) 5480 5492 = 43.1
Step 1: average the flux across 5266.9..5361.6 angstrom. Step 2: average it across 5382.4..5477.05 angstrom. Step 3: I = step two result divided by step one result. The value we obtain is 0.5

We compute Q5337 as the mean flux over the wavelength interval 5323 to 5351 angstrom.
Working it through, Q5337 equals 92.4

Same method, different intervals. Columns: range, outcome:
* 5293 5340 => 98.5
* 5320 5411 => 69.7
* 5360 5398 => 57.2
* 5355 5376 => 64.8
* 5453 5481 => 44.3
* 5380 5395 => 51.8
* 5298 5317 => 101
